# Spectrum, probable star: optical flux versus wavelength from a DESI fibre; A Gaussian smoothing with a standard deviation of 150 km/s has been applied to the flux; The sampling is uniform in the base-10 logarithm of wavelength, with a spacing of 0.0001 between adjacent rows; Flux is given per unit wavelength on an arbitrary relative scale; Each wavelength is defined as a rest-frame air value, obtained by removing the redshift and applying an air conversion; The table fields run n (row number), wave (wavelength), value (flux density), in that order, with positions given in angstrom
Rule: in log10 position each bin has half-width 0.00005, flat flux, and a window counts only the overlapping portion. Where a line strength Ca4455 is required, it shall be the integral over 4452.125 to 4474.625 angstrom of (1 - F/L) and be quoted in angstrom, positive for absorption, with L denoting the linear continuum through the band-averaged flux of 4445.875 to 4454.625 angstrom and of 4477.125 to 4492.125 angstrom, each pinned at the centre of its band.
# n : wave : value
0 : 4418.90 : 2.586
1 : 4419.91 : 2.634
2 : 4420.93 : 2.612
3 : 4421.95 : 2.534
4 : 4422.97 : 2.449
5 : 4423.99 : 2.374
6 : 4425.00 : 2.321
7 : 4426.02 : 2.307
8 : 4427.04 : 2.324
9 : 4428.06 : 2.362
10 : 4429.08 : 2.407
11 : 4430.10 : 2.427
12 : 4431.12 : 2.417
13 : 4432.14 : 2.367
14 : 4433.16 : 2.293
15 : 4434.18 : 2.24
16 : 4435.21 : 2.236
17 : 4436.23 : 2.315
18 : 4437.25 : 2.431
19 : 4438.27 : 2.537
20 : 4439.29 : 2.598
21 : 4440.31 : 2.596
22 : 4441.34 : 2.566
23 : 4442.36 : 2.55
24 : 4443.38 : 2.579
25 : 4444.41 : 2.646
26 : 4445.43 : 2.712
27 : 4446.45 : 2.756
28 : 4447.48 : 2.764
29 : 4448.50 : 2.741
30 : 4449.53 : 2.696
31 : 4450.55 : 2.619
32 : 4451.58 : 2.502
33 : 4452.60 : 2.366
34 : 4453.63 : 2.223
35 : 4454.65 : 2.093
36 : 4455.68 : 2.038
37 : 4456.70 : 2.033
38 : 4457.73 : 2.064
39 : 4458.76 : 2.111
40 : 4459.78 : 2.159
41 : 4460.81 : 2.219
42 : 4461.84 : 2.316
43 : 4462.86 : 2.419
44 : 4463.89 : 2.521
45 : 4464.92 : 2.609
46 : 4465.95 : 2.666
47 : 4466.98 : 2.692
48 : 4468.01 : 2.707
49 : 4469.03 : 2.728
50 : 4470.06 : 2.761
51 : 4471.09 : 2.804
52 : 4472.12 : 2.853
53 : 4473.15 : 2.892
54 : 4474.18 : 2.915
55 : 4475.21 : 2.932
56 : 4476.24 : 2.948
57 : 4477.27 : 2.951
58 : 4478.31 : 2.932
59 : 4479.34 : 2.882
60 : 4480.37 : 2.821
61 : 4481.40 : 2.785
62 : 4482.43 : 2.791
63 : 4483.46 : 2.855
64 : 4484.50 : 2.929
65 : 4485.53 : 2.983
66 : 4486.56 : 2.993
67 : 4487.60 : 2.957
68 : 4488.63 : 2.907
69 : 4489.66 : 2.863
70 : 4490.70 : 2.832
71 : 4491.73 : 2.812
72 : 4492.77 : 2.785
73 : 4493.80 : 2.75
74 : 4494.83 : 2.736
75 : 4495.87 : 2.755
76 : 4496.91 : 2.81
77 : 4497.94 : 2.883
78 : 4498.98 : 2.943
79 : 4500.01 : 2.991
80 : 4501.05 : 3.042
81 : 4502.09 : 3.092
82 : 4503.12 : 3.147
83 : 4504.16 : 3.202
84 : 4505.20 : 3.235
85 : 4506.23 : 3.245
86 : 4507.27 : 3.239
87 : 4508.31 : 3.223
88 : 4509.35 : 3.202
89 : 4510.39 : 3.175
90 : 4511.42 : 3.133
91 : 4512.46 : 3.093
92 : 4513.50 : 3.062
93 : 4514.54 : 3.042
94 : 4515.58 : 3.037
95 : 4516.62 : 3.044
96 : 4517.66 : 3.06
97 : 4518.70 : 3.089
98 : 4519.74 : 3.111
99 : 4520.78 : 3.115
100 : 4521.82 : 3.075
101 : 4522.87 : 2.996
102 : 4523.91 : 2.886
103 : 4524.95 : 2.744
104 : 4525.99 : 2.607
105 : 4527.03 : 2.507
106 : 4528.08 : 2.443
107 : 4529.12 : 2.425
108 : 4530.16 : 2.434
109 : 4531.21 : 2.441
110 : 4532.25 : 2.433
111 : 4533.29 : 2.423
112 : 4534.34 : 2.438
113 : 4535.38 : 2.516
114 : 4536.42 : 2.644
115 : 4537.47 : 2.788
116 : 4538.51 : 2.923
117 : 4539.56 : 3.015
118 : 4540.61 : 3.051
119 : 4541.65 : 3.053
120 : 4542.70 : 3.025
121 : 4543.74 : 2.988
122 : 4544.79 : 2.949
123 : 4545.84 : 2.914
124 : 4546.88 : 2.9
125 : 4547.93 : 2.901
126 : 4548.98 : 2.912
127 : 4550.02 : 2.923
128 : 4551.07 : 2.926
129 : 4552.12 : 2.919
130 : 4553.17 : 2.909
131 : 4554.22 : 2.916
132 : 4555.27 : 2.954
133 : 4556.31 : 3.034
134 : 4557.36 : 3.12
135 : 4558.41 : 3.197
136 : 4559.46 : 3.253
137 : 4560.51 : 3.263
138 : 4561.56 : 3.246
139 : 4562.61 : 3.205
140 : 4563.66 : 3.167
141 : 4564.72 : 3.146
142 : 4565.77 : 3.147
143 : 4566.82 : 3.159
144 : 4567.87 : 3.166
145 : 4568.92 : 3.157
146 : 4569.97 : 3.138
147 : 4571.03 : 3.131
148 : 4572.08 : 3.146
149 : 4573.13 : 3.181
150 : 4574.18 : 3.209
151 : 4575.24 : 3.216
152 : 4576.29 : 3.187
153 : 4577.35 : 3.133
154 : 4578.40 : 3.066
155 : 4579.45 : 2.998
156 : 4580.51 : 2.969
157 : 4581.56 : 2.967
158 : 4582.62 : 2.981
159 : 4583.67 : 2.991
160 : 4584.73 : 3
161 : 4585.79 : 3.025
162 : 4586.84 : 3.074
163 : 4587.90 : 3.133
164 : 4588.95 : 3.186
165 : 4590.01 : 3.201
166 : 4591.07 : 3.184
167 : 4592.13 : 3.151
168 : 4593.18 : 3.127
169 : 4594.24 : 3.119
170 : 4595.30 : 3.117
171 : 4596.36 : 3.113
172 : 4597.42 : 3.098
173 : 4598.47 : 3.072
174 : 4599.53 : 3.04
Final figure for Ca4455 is 1.9 angstrom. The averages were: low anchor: 2.56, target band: 2.46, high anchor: 2.88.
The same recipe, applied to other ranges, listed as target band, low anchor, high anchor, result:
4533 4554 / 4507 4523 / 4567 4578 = 1.8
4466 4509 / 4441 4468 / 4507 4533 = -3.8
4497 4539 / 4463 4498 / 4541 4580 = 0.5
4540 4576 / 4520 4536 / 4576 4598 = -2.6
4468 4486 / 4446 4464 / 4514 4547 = -2.7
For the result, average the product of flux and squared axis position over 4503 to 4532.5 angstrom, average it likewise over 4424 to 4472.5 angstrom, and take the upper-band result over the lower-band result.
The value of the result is 1.24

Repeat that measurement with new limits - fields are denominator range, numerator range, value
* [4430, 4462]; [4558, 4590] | 1.37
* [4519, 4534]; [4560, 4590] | 1.19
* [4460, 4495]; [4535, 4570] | 1.12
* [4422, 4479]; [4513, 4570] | 1.21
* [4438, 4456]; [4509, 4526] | 1.24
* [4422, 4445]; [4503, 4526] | 1.32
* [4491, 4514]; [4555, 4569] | 1.07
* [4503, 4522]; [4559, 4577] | 1.04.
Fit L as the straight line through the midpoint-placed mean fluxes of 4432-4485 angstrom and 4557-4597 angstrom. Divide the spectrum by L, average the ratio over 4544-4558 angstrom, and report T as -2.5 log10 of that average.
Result 0.02 mag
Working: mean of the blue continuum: 2.57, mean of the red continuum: 3.13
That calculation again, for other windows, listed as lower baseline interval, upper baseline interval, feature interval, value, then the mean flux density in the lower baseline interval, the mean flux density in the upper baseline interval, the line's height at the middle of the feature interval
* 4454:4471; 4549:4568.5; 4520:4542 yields 0.07 mag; 2.39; 3.09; 2.89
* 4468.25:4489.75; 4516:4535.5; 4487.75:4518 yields -0.08 mag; 2.88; 2.73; 2.8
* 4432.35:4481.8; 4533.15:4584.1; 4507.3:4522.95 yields -0.10 mag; 2.56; 3.02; 2.82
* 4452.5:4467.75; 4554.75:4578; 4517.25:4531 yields 0.01 mag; 2.31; 3.16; 2.82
